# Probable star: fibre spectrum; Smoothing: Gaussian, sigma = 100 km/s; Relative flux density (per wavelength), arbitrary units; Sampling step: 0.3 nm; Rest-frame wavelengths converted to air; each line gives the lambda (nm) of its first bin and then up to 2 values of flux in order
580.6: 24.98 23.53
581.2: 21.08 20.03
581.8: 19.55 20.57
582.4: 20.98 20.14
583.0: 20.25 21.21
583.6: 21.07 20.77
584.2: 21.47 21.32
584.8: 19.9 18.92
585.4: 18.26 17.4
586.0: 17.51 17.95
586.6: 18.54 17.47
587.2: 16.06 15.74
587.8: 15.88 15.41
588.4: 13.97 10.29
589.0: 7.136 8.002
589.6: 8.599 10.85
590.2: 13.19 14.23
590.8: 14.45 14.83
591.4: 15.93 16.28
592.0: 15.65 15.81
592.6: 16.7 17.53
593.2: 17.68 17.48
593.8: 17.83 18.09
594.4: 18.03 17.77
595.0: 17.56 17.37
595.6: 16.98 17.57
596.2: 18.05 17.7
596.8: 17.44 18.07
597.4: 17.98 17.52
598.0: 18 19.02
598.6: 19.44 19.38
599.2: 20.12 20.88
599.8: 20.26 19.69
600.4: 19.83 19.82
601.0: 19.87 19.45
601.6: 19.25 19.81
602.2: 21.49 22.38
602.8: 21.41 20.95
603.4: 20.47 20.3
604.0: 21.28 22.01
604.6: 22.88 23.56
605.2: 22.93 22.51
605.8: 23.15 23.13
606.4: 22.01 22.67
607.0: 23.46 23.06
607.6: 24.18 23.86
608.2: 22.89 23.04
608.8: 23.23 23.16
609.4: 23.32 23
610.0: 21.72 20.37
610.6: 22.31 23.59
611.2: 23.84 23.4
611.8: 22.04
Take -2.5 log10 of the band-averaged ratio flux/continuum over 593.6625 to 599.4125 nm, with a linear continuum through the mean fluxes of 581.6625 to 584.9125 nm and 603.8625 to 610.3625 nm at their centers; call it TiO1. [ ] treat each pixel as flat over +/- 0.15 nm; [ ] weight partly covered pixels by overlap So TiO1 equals 0.20 mag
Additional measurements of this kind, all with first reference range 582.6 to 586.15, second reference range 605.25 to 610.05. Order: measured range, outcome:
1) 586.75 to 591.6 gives 0.471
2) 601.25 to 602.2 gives 0.125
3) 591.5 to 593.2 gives 0.260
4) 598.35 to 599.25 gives 0.121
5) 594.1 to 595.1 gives 0.190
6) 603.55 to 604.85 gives 0.040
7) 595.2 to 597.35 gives 0.215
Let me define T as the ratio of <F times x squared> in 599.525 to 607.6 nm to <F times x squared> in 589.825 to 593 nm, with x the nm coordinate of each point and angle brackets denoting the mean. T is 1.5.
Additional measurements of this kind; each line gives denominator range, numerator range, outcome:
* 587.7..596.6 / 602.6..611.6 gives 1.56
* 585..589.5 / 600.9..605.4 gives 1.48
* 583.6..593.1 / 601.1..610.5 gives 1.49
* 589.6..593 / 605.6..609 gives 1.66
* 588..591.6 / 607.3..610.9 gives 1.99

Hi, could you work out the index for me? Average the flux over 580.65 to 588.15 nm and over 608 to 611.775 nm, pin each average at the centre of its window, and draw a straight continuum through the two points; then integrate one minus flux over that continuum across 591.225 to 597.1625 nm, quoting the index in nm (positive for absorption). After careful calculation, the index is 0.99 nm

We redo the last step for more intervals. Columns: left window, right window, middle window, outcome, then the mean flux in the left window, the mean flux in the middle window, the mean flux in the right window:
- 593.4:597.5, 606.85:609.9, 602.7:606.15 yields -0.07 nm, 17.7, 22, 23.3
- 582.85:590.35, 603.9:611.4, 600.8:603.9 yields 0.10 nm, 16.3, 20.5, 22.9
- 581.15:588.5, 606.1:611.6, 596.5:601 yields 0.46 nm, 18.9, 19.1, 23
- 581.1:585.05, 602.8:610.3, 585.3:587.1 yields 0.26 nm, 20.6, 17.8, 22.5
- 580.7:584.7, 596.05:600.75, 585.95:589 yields 0.74 nm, 21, 15.4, 18.9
